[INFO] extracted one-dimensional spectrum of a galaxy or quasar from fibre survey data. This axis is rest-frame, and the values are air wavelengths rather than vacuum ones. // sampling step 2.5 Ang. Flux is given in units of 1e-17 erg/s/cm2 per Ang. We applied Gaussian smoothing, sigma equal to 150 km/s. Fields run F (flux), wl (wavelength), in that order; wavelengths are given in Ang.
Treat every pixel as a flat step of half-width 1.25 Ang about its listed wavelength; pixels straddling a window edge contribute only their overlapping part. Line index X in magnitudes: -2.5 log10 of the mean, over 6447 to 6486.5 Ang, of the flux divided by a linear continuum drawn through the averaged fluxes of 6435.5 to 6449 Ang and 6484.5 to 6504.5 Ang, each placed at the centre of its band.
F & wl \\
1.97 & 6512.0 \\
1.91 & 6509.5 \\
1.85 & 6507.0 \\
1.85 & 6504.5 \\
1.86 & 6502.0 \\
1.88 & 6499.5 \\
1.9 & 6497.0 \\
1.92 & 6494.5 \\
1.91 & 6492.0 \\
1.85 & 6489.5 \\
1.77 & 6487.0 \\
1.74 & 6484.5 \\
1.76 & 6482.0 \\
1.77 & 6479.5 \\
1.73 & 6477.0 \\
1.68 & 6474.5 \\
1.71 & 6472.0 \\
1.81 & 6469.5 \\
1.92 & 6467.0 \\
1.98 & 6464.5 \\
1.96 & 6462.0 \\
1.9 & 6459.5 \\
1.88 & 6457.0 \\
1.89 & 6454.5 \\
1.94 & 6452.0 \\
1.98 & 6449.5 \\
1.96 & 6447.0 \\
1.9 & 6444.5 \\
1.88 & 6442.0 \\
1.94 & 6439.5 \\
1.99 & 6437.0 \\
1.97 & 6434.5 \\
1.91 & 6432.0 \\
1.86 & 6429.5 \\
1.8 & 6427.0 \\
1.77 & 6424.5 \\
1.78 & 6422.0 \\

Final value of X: 0.03 mag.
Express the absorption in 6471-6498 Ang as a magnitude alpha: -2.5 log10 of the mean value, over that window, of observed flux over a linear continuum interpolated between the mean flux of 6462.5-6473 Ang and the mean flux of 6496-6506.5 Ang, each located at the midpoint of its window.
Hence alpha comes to 0.044 mag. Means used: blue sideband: 1.87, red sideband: 1.87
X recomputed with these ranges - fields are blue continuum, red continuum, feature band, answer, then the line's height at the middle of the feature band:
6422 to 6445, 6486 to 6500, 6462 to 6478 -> 0.03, 1.88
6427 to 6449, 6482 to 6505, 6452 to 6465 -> -0.01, 1.89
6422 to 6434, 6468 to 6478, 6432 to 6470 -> -0.08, 1.79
